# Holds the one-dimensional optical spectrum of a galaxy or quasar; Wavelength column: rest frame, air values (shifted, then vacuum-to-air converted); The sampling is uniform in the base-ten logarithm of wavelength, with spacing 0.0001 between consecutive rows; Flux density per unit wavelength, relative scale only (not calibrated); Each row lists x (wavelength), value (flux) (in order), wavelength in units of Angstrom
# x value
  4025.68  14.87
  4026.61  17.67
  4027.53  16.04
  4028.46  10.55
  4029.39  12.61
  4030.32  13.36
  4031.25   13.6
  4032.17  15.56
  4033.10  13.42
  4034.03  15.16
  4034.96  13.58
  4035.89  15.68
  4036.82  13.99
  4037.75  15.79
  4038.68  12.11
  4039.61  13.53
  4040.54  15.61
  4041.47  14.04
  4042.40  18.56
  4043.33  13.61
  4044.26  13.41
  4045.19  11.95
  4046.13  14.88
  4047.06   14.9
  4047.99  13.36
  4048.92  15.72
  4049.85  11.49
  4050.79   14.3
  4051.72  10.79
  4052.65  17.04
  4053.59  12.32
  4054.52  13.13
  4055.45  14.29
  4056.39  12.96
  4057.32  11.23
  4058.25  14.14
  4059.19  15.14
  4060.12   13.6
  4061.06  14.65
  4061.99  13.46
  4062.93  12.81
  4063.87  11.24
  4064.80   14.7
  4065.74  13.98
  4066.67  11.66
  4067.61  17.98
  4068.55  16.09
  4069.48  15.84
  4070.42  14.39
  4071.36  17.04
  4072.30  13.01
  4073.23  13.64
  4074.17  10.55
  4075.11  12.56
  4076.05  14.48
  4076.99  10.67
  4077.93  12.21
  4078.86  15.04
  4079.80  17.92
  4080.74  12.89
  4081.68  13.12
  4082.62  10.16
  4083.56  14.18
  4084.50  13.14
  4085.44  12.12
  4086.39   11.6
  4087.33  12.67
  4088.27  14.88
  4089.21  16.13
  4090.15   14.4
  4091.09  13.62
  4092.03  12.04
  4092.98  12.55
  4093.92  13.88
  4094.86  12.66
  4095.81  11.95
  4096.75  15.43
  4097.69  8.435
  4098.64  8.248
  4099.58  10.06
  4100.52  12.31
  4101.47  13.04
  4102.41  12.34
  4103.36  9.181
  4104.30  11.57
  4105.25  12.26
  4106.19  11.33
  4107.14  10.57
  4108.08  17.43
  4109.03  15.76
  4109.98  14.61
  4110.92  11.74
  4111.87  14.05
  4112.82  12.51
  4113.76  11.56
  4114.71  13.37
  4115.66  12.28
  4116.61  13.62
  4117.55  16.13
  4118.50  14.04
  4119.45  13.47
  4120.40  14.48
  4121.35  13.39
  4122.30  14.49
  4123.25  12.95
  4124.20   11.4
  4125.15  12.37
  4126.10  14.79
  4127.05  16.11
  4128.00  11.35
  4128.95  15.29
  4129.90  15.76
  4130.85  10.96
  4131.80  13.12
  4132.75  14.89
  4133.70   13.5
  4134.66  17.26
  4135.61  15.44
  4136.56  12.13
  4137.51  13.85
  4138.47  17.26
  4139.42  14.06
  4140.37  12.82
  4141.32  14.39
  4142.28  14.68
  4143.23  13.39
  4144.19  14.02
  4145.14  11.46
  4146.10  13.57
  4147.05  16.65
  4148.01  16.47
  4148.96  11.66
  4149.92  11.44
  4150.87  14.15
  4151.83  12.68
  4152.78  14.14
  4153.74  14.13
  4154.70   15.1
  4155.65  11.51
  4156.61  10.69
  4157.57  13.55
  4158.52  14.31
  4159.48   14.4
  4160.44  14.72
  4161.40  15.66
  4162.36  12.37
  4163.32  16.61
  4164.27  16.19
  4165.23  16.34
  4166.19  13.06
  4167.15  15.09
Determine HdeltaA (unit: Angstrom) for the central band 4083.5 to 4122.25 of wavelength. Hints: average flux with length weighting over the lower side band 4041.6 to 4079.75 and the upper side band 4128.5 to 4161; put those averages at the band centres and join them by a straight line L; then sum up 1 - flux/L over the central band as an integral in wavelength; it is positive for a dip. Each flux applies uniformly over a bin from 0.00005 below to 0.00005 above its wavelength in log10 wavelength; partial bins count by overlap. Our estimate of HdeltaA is 2.8 Angstrom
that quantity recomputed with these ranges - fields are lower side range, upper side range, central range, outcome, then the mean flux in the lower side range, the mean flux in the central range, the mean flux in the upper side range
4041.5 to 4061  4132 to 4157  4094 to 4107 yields 2.2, 13.9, 11.5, 13.9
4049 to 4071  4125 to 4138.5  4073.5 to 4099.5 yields 2.1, 13.8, 12.8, 14.2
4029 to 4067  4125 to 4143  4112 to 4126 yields 0.8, 13.8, 13.3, 14.2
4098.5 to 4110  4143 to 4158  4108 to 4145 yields -3.2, 12.2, 13.9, 13.4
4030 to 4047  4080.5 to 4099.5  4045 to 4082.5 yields -0.7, 14.3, 13.8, 12.6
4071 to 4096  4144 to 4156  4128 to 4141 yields -0.6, 13.3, 14.2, 13.6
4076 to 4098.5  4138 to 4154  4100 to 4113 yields 0.6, 13.1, 12.8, 13.9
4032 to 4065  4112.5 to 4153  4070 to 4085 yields 0.5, 13.9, 13.4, 13.8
